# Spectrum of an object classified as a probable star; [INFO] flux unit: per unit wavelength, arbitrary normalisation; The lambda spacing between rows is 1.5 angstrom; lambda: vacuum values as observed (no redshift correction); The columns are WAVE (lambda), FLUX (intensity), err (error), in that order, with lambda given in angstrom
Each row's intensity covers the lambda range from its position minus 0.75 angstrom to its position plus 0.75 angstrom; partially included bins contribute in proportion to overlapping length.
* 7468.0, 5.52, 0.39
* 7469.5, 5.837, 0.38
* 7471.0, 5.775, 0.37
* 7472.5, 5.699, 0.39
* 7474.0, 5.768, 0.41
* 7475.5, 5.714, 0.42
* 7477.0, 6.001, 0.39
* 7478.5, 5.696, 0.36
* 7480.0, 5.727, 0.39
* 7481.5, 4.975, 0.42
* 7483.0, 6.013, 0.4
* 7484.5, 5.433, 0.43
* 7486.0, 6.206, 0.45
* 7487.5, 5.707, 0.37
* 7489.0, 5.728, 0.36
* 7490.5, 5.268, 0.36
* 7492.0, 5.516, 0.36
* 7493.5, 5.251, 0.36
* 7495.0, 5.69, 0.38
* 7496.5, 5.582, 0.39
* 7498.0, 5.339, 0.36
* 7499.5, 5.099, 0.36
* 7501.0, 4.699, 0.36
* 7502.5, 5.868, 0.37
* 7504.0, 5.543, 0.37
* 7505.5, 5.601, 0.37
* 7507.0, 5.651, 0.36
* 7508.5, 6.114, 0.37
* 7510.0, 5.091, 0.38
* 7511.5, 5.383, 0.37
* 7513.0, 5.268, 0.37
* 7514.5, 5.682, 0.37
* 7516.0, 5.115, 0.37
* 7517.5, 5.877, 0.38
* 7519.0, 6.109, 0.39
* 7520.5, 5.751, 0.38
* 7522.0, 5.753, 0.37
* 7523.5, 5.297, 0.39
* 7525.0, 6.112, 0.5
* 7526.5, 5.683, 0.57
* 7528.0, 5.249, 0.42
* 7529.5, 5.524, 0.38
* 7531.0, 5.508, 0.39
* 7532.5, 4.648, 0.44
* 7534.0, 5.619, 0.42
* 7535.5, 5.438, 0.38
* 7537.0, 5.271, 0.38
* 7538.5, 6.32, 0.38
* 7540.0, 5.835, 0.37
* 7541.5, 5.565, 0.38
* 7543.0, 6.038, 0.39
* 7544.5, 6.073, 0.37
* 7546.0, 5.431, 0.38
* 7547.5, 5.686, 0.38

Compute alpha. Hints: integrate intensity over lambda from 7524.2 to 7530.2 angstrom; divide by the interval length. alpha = 5.64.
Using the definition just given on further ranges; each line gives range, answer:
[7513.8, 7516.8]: 5.4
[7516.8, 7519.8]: 5.99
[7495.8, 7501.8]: 5.18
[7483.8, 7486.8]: 5.82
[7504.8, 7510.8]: 5.61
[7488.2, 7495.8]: 5.49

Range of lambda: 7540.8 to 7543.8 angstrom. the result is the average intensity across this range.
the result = 5.81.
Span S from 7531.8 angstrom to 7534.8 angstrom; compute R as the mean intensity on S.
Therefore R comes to 5.15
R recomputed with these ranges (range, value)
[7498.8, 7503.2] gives 5.22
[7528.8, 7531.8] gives 5.5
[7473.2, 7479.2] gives 5.79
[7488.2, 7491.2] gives 5.51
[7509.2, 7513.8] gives 5.26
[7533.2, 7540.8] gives 5.69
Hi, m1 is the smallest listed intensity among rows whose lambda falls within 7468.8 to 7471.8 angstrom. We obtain 5.775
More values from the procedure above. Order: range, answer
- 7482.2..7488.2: 5.433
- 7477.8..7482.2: 4.975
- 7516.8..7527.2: 5.297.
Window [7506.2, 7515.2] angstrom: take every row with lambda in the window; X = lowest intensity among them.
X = 5.091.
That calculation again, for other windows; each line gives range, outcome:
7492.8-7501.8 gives 4.699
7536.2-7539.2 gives 5.271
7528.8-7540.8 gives 4.648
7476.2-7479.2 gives 5.696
